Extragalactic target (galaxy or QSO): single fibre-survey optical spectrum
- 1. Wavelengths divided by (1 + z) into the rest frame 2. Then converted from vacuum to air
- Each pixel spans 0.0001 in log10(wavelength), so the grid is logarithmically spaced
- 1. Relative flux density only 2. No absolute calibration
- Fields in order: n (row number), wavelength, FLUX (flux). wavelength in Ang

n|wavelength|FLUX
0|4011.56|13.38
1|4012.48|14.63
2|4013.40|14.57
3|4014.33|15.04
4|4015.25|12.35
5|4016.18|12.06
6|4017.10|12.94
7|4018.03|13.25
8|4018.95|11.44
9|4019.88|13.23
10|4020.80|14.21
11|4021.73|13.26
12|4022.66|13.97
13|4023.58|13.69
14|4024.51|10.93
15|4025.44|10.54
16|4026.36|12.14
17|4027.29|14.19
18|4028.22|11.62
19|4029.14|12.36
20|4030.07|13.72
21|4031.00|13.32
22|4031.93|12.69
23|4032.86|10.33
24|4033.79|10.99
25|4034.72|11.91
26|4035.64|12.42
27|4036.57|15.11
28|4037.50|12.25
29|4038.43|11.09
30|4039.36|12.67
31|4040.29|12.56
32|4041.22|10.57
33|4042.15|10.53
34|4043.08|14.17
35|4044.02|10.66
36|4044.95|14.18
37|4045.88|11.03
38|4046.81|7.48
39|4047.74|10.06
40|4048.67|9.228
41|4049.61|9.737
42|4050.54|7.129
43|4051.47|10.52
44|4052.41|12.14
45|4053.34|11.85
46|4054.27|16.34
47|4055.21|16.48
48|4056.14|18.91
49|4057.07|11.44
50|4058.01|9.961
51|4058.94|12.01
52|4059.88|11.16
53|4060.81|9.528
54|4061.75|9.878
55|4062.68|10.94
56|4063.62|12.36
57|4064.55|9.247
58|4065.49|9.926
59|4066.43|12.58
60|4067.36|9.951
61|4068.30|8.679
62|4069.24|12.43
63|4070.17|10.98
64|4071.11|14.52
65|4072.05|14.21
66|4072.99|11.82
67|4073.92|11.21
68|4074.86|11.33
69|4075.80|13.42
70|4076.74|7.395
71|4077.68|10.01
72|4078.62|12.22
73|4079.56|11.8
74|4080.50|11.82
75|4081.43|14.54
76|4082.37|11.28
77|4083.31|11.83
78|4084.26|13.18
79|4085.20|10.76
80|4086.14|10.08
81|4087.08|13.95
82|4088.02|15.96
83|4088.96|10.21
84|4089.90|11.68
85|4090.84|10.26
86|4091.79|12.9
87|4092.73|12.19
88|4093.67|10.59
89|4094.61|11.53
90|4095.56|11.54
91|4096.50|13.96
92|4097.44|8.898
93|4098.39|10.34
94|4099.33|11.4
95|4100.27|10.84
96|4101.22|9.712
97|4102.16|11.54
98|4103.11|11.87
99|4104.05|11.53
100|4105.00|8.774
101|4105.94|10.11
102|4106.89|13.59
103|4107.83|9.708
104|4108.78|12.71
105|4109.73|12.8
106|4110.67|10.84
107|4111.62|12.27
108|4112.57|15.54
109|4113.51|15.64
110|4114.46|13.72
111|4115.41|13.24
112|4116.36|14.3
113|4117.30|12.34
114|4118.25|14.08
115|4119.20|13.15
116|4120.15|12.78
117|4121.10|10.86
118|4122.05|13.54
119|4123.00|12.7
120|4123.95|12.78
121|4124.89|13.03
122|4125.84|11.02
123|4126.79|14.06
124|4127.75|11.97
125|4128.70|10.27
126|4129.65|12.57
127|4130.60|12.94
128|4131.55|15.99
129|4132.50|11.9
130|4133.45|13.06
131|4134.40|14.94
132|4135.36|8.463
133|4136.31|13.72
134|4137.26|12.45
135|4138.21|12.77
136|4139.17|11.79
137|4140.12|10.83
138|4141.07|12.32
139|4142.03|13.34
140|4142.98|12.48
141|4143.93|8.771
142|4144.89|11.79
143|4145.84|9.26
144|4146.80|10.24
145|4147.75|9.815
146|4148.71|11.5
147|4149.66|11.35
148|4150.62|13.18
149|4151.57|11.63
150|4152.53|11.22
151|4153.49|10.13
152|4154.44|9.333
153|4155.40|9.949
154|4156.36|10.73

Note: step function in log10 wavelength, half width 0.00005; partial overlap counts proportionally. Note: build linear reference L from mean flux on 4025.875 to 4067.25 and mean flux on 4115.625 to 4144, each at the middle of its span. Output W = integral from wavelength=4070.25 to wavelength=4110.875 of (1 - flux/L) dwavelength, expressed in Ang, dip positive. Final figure 1.8 Ang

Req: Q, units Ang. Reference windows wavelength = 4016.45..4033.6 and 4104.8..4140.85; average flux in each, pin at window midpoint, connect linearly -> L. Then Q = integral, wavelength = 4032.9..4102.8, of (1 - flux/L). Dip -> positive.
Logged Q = 5.51 Ang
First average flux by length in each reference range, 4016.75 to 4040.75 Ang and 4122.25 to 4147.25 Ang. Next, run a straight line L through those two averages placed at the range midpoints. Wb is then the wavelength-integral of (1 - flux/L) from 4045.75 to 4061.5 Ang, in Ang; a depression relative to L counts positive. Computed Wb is 1.3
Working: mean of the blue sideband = 12.6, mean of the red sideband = 12.2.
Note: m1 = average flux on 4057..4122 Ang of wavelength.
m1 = 11.8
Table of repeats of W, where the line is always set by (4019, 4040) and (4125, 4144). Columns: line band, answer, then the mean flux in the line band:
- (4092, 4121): 0.87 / 12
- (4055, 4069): 1.16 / 11.5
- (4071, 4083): 0.56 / 11.9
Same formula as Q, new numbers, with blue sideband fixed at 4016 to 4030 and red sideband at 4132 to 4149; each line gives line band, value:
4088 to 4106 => 1.2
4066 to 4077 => 0.6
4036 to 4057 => 0.8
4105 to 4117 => -0.8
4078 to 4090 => -0.1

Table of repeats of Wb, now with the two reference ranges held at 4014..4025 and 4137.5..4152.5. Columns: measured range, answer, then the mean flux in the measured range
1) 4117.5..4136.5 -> -1.68 Ang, 12.7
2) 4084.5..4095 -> 0.22 Ang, 11.9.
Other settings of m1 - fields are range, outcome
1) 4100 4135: 12.5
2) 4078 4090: 12.2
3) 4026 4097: 11.8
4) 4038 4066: 11.5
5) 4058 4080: 11.2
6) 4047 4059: 11.9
